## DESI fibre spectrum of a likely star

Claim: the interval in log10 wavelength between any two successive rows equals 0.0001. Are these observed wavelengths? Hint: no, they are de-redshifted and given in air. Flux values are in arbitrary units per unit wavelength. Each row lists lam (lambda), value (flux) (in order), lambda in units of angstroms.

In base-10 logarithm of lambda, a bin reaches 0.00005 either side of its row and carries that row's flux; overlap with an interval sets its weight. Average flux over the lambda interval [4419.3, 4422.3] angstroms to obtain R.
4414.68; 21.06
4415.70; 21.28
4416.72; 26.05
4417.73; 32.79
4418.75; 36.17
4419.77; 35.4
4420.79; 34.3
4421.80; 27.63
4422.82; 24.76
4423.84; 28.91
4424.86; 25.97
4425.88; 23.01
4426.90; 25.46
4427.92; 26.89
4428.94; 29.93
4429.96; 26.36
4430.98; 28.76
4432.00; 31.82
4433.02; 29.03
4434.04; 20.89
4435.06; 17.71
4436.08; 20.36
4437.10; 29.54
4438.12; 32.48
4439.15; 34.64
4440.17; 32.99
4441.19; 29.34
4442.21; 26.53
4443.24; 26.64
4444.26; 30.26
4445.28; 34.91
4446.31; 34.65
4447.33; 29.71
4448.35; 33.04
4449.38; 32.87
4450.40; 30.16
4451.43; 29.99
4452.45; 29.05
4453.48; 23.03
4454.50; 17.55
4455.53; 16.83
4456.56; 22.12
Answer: 32.5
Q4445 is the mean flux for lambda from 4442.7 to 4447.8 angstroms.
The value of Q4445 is 31.2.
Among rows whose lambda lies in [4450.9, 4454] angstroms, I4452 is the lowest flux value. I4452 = 23.03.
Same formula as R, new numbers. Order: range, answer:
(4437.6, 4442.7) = 31.2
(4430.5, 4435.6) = 25.6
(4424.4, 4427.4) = 24.8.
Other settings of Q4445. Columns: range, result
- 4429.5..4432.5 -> 29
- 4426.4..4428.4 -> 26.2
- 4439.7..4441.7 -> 31.2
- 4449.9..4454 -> 28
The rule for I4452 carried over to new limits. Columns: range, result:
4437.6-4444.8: 26.53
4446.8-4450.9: 29.71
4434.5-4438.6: 17.71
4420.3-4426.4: 23.01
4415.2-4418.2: 21.28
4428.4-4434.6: 20.89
